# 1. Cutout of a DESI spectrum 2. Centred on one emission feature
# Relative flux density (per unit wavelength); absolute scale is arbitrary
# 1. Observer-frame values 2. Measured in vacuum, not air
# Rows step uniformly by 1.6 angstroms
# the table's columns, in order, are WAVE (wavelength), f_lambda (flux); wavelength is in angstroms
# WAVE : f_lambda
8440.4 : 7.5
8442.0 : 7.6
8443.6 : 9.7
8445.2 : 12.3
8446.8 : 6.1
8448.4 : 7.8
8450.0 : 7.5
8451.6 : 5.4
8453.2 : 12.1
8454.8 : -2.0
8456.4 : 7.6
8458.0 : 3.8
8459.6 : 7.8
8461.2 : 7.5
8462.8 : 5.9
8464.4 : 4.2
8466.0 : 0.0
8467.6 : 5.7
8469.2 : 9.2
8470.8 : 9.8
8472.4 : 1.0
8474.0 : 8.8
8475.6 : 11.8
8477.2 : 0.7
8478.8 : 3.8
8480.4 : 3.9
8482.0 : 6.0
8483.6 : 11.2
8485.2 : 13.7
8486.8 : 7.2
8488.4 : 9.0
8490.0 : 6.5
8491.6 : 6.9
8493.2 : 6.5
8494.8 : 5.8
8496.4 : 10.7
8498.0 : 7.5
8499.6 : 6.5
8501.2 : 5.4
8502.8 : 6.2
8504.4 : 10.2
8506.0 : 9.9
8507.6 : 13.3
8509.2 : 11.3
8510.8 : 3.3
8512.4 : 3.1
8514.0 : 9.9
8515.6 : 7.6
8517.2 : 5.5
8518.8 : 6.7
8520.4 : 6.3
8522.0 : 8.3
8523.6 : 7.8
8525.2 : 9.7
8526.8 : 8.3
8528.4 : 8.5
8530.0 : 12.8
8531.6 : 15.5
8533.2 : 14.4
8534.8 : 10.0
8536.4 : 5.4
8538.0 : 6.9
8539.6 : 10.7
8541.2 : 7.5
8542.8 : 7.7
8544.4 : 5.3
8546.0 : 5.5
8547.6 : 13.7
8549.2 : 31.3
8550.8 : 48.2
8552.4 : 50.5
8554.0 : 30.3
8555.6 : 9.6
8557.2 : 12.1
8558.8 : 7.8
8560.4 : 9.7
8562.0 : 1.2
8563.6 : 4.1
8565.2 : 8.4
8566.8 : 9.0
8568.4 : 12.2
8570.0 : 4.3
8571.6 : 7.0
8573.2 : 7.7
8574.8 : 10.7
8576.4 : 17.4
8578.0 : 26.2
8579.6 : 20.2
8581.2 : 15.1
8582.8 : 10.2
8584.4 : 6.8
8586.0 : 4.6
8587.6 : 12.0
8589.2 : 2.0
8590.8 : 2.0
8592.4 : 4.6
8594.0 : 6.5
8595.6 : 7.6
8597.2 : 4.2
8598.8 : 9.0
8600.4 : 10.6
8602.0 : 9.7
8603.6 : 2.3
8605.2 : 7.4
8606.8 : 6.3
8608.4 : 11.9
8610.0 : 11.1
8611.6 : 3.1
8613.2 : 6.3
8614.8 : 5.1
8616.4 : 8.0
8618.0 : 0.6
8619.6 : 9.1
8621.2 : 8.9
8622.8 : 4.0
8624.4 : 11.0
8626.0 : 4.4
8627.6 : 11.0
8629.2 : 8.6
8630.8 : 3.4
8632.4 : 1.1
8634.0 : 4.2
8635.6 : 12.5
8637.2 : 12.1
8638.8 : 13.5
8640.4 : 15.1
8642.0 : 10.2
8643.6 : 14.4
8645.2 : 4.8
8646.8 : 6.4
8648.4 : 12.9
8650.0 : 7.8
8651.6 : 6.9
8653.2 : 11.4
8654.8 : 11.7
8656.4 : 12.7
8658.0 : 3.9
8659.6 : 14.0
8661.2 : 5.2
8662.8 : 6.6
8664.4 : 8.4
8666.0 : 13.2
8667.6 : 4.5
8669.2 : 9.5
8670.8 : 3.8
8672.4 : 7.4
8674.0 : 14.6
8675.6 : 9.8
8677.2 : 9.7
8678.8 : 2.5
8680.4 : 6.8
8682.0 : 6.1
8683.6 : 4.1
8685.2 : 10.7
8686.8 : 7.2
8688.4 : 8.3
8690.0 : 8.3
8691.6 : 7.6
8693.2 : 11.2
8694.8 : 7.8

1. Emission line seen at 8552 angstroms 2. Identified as H-alpha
